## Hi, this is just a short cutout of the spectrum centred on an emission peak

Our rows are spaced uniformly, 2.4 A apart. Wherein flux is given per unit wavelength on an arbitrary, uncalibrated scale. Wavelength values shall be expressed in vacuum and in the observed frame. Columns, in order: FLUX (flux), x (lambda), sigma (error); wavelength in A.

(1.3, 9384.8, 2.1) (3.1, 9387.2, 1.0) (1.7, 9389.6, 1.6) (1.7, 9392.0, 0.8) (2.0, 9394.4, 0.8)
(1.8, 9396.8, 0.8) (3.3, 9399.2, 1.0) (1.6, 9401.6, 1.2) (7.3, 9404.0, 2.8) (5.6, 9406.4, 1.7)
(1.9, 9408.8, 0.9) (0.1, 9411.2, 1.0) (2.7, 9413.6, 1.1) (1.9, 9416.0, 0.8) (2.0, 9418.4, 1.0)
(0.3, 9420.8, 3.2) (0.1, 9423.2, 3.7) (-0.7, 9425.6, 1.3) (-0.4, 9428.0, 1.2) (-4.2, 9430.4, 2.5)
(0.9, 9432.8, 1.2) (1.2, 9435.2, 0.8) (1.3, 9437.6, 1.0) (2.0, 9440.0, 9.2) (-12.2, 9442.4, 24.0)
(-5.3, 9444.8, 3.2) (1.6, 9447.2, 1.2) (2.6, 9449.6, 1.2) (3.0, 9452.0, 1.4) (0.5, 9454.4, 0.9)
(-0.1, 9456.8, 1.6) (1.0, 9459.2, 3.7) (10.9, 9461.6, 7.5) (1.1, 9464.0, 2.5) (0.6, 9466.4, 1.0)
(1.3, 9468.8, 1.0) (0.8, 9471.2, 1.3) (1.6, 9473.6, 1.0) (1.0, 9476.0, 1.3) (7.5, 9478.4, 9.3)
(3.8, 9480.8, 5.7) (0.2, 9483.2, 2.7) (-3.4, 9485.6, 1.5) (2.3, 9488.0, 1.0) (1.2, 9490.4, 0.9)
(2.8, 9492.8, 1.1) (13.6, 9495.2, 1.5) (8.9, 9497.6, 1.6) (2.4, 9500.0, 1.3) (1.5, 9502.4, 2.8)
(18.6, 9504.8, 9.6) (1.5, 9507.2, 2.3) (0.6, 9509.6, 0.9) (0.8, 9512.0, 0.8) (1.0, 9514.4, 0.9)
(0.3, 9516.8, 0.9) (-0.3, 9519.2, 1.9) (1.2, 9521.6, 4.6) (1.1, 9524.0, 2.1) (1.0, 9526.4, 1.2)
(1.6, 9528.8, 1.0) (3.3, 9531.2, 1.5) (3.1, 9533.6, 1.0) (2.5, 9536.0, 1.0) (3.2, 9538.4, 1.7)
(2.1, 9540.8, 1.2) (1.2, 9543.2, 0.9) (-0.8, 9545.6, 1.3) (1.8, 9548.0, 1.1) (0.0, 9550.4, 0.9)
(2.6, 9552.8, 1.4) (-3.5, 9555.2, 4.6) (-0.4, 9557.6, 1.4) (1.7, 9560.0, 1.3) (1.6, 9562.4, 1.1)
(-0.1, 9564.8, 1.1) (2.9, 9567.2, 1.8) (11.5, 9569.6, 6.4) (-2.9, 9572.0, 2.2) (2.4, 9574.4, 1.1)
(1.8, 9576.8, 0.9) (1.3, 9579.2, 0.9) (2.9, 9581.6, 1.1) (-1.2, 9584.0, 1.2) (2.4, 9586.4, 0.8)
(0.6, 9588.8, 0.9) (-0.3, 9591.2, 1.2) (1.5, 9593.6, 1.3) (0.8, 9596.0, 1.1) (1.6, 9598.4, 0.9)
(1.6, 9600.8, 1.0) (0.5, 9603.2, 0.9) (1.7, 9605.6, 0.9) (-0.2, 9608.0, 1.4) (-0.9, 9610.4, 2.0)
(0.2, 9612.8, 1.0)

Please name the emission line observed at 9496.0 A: [O III] 5007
